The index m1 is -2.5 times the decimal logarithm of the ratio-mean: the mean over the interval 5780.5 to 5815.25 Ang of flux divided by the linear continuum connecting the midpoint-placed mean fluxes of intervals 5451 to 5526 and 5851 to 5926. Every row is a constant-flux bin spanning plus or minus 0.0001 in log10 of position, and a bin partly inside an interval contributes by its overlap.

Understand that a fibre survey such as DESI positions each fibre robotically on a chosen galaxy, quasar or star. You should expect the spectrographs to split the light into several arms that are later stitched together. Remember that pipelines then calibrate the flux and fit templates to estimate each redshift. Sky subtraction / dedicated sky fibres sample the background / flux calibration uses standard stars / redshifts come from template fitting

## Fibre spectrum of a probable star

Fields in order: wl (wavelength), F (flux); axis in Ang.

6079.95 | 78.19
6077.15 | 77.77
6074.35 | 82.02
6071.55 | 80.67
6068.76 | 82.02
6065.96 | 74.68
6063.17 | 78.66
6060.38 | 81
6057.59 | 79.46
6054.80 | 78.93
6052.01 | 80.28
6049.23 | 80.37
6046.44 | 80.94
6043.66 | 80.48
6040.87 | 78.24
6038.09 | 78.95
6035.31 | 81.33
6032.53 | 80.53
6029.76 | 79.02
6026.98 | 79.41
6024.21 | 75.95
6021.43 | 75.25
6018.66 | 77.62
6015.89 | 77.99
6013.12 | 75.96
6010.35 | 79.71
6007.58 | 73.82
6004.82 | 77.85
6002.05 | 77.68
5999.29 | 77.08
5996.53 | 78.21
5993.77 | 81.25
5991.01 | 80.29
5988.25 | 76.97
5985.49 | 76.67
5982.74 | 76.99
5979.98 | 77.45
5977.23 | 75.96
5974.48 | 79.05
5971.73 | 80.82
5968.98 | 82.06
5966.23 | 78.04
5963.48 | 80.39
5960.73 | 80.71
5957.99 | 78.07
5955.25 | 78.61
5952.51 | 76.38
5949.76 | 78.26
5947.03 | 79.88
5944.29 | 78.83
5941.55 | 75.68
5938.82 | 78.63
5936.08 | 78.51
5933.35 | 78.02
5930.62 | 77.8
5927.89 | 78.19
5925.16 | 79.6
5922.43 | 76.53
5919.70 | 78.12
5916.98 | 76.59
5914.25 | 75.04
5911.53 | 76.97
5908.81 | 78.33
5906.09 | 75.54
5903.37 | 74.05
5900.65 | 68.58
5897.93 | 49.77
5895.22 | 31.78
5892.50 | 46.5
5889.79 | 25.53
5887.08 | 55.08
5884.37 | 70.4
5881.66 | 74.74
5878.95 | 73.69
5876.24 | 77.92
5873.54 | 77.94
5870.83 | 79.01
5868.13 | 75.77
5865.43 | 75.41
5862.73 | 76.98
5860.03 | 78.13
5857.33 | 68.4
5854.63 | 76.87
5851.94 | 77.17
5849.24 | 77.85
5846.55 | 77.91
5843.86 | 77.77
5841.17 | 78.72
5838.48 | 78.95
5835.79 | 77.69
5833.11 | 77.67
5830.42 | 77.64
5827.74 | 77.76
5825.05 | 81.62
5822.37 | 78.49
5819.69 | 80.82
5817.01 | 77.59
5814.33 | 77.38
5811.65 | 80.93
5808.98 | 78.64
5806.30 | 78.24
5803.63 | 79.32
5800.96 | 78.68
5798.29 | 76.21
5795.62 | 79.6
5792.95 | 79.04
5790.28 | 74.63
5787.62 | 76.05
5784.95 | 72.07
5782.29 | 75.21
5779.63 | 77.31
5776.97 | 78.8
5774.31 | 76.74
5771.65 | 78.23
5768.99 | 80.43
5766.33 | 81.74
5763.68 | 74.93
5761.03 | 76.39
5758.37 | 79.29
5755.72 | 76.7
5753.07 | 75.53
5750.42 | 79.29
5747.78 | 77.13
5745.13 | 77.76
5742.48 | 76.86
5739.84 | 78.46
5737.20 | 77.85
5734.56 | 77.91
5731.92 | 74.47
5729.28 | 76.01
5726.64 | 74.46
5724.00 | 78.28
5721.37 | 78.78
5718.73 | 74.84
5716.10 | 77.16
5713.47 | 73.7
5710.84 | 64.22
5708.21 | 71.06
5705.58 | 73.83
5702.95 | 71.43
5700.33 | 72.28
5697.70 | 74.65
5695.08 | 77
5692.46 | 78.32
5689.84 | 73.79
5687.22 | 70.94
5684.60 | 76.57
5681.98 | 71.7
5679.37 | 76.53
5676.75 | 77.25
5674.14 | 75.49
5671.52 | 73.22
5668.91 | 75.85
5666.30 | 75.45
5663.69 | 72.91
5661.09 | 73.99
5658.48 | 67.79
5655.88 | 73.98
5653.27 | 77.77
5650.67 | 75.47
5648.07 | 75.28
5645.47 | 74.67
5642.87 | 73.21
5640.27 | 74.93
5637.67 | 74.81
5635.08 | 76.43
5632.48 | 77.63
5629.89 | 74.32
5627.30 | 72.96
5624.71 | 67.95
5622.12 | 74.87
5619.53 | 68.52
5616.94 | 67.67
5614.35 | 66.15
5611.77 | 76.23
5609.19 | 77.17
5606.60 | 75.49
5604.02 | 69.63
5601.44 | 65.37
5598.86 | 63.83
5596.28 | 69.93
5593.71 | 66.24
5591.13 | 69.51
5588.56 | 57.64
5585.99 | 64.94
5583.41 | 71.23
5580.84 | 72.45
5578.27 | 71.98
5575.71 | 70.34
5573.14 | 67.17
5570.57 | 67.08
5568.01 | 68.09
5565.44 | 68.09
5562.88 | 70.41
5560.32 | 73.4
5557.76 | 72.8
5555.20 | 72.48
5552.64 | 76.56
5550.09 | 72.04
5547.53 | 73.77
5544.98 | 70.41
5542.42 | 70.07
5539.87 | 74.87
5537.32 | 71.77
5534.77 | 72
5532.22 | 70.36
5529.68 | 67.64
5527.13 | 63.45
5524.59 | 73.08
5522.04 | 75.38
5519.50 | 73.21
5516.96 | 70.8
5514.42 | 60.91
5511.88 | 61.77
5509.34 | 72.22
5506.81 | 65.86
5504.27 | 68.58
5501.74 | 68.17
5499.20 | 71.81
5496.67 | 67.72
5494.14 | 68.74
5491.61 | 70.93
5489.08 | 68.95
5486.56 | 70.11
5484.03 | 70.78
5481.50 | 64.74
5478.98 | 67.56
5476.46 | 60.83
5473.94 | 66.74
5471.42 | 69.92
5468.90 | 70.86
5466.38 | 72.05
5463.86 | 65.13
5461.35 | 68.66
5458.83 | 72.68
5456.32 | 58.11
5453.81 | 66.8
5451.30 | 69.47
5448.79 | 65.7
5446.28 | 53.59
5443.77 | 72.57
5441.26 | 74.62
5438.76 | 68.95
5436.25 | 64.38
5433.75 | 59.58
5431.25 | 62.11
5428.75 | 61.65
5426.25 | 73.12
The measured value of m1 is -0.12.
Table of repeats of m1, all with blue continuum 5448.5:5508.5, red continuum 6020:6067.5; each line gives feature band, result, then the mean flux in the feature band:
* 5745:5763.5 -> -0.06 mag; 77.3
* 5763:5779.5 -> -0.07 mag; 78.5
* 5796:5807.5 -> -0.06 mag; 78.3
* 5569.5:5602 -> 0.04 mag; 67.6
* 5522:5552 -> -0.03 mag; 71.2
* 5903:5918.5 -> 0.00 mag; 76.3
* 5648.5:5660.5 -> -0.04 mag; 73.9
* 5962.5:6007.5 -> -0.01 mag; 78.4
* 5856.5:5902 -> 0.17 mag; 65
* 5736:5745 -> -0.07 mag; 77.7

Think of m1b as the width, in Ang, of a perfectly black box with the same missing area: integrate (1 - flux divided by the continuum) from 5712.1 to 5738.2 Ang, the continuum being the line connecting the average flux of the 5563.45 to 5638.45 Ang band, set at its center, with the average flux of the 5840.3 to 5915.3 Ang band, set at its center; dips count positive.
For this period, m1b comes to -2.4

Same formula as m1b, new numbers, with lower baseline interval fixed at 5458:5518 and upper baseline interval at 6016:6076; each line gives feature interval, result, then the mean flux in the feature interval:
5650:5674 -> -0.83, 74.1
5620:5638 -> -0.73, 73.9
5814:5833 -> -0.99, 78.7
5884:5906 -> 6.65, 53.2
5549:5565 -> -0.73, 72.7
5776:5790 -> -0.32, 75.8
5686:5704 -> -0.46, 74.1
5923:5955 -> -0.41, 78.1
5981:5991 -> 0.09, 77.3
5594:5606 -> 0.48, 67.6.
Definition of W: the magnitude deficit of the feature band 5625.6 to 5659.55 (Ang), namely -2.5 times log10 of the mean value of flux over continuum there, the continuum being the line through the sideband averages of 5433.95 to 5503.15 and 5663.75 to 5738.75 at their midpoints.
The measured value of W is -0.02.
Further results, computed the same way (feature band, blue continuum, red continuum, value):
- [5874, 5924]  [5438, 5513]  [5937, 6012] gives 0.16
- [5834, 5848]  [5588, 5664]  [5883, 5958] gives -0.11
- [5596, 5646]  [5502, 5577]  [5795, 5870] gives 0.00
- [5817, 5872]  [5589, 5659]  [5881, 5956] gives -0.10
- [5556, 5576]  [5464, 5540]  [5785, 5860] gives 0.02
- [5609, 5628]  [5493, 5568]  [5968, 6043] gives 0.01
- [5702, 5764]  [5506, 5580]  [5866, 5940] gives -0.08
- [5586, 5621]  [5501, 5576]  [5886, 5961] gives 0.03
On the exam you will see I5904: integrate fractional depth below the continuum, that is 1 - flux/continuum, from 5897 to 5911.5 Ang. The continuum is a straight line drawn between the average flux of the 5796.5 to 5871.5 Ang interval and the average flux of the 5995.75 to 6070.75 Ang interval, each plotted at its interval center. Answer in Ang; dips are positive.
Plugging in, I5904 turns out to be 1.40 Ang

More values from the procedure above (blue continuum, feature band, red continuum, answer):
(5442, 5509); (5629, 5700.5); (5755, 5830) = -0.9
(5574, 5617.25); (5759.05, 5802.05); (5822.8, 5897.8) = -4.2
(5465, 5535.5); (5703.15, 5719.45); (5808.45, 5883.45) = 0.4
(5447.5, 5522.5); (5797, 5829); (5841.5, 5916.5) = -4.4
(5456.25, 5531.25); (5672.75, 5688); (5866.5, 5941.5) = -1.3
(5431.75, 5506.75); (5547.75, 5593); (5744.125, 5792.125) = 0.6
